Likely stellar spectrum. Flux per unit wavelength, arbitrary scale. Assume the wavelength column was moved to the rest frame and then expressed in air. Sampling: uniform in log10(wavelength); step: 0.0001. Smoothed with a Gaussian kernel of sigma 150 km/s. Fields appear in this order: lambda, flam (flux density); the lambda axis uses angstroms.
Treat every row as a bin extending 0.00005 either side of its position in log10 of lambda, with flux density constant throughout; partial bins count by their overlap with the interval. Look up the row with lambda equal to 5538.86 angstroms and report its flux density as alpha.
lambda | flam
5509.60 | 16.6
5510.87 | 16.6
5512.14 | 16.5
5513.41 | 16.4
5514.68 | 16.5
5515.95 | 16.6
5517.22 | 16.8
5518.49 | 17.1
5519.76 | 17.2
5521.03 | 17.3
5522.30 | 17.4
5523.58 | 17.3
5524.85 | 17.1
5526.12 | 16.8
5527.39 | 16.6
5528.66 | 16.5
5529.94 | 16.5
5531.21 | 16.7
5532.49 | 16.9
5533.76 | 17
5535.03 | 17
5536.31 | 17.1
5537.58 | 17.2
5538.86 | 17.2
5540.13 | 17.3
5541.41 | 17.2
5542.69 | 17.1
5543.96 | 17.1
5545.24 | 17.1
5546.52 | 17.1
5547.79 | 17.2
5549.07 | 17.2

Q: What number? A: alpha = 17.2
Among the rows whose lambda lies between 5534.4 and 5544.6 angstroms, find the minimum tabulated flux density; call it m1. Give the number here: 17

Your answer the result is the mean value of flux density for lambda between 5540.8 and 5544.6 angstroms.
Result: 17.1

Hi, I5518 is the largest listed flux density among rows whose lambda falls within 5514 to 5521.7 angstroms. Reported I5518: 17.3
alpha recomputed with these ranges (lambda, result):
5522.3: 17.4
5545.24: 17.1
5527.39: 16.6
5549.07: 17.2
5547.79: 17.2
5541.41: 17.2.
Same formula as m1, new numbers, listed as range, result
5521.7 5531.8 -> 16.5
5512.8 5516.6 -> 16.4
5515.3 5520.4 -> 16.6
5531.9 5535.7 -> 16.9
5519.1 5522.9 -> 17.2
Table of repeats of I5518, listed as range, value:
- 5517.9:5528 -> 17.4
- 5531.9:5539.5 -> 17.2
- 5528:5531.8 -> 16.7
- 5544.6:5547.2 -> 17.1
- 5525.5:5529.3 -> 16.8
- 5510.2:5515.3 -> 16.6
